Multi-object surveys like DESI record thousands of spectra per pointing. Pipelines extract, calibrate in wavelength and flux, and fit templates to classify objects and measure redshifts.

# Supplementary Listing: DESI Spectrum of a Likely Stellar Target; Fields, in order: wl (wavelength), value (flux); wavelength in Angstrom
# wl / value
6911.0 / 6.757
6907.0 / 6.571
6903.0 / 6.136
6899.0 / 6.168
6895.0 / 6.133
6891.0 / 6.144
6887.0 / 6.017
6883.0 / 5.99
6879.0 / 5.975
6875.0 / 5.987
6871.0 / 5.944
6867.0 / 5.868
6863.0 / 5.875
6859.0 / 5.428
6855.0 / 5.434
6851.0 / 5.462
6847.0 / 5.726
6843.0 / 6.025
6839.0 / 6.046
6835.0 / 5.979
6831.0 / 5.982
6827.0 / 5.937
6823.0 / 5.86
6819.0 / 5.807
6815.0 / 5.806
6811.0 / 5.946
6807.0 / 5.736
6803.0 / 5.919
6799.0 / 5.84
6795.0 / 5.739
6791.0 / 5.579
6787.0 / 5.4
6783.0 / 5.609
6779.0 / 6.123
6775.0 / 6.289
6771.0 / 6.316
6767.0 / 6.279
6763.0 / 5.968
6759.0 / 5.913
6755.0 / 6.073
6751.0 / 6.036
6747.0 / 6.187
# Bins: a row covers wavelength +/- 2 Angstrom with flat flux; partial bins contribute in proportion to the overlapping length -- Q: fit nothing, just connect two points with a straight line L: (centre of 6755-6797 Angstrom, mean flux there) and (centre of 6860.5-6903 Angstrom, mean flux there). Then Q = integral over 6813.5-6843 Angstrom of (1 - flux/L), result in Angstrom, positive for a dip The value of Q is 0.2 Angstrom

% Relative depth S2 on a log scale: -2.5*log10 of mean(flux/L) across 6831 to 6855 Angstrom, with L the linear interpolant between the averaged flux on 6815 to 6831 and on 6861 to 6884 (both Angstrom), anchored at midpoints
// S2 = 0.01 mag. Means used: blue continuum 5.87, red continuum 5.94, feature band 5.82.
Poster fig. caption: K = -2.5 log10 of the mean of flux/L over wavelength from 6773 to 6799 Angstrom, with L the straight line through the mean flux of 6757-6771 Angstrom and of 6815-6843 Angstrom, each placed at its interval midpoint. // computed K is 0.045 mag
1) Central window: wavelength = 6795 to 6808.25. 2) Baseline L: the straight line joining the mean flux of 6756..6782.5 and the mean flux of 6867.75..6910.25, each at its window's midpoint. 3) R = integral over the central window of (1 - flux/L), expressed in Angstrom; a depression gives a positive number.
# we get 0.6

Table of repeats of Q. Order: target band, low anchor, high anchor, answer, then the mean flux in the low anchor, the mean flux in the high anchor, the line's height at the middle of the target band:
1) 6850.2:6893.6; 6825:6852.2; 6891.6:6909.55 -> 1.76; 5.89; 6.26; 6.09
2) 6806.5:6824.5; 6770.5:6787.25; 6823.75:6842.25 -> 0.42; 5.97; 5.98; 5.98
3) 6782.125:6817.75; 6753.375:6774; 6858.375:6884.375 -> 1.80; 6.12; 5.89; 6.04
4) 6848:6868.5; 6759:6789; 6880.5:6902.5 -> 1.52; 5.99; 6.09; 6.06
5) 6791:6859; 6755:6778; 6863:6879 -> 2.44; 6.14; 5.93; 6.03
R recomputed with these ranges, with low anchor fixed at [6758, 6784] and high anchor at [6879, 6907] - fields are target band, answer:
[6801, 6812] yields 0.4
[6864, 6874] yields 0.3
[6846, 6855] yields 0.8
